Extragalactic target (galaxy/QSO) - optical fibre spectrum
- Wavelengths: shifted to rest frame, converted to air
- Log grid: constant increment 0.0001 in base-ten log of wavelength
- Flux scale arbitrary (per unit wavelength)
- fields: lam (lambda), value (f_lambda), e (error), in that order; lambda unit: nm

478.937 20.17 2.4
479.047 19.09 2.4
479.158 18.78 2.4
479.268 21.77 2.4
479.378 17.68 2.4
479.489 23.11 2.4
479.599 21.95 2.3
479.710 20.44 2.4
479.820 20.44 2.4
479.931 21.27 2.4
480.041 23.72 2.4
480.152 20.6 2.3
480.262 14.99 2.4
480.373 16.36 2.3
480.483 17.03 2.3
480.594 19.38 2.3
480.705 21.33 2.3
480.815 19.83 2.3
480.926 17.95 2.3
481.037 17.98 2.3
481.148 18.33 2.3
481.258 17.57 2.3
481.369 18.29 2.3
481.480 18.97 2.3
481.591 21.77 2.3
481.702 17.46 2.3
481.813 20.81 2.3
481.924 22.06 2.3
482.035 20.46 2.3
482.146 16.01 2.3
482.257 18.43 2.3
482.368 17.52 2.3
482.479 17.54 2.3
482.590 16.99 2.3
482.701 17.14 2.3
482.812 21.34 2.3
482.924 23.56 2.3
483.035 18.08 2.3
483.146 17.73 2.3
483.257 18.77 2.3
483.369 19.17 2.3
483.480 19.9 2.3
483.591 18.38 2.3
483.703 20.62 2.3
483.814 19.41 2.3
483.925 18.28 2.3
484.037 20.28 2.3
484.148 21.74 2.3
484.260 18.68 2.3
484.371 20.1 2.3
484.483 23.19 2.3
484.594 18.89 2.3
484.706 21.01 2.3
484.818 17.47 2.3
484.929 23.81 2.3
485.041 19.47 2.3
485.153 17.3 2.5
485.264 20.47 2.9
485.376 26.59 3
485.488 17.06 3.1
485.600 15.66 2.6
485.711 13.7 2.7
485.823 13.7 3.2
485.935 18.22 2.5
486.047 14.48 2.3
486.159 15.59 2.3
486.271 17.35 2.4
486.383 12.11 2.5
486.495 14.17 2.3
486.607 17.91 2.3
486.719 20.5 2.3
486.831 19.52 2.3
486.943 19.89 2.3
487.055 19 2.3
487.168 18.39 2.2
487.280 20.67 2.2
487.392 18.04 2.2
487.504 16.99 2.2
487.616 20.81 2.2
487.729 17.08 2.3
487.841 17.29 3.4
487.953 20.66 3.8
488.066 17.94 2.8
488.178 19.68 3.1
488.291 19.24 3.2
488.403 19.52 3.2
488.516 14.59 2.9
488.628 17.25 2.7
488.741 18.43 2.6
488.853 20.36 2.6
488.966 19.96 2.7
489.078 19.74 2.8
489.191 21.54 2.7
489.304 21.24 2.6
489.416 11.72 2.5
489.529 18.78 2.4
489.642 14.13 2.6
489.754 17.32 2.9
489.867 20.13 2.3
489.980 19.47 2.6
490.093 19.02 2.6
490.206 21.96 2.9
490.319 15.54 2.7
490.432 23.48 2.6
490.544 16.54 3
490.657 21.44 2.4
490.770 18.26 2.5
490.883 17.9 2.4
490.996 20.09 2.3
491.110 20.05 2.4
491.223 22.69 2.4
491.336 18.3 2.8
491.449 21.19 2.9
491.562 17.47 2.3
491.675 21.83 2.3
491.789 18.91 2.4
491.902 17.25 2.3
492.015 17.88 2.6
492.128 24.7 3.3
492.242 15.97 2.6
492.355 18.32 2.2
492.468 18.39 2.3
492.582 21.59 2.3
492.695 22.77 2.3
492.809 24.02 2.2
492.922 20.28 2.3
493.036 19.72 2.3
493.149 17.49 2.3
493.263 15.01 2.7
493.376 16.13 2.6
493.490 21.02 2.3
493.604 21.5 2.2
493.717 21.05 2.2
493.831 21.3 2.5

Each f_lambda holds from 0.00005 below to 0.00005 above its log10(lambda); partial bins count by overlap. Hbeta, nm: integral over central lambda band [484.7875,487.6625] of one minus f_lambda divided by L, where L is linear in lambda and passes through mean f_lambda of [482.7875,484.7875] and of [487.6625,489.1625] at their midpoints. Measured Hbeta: 0.18 nm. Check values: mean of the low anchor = 19.9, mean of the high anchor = 18.7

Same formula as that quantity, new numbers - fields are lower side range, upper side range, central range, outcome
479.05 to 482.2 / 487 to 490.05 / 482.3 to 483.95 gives 0.02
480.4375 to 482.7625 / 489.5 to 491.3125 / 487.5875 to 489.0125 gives 0.03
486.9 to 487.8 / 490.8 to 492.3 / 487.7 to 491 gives 0.08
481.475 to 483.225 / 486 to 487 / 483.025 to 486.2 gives -0.18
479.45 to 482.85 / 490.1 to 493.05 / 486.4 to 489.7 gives 0.21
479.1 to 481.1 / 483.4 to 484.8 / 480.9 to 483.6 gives 0.13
